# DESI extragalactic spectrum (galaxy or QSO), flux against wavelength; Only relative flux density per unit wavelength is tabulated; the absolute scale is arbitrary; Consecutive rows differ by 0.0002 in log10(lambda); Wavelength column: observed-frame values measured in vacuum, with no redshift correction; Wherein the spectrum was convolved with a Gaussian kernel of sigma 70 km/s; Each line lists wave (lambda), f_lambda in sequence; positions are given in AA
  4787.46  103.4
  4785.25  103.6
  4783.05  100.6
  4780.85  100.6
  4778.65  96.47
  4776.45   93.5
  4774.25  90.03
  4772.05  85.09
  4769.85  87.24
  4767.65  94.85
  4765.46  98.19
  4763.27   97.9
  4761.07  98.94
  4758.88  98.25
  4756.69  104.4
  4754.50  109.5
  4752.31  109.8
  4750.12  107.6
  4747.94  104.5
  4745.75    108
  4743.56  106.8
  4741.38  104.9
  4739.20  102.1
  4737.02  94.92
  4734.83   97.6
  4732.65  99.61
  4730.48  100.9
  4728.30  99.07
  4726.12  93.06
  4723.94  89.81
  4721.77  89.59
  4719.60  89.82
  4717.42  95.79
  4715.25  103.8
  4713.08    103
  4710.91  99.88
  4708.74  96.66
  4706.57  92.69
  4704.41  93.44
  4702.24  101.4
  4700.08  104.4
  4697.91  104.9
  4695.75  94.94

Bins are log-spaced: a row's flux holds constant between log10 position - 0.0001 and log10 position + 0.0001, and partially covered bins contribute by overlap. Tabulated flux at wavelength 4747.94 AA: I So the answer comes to 104.5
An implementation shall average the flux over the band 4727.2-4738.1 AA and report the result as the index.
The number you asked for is 98.4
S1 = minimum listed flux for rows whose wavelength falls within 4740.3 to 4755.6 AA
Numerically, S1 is 104.5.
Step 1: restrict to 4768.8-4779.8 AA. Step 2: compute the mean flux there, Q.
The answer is 90.5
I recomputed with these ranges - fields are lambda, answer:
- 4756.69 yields 104.4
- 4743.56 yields 106.8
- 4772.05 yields 85.09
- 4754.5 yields 109.5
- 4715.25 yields 103.8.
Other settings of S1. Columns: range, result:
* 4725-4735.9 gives 93.06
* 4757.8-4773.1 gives 85.09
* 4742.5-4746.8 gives 106.8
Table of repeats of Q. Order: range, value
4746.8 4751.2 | 106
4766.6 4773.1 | 89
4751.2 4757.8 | 108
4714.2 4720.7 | 96.4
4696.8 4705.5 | 101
